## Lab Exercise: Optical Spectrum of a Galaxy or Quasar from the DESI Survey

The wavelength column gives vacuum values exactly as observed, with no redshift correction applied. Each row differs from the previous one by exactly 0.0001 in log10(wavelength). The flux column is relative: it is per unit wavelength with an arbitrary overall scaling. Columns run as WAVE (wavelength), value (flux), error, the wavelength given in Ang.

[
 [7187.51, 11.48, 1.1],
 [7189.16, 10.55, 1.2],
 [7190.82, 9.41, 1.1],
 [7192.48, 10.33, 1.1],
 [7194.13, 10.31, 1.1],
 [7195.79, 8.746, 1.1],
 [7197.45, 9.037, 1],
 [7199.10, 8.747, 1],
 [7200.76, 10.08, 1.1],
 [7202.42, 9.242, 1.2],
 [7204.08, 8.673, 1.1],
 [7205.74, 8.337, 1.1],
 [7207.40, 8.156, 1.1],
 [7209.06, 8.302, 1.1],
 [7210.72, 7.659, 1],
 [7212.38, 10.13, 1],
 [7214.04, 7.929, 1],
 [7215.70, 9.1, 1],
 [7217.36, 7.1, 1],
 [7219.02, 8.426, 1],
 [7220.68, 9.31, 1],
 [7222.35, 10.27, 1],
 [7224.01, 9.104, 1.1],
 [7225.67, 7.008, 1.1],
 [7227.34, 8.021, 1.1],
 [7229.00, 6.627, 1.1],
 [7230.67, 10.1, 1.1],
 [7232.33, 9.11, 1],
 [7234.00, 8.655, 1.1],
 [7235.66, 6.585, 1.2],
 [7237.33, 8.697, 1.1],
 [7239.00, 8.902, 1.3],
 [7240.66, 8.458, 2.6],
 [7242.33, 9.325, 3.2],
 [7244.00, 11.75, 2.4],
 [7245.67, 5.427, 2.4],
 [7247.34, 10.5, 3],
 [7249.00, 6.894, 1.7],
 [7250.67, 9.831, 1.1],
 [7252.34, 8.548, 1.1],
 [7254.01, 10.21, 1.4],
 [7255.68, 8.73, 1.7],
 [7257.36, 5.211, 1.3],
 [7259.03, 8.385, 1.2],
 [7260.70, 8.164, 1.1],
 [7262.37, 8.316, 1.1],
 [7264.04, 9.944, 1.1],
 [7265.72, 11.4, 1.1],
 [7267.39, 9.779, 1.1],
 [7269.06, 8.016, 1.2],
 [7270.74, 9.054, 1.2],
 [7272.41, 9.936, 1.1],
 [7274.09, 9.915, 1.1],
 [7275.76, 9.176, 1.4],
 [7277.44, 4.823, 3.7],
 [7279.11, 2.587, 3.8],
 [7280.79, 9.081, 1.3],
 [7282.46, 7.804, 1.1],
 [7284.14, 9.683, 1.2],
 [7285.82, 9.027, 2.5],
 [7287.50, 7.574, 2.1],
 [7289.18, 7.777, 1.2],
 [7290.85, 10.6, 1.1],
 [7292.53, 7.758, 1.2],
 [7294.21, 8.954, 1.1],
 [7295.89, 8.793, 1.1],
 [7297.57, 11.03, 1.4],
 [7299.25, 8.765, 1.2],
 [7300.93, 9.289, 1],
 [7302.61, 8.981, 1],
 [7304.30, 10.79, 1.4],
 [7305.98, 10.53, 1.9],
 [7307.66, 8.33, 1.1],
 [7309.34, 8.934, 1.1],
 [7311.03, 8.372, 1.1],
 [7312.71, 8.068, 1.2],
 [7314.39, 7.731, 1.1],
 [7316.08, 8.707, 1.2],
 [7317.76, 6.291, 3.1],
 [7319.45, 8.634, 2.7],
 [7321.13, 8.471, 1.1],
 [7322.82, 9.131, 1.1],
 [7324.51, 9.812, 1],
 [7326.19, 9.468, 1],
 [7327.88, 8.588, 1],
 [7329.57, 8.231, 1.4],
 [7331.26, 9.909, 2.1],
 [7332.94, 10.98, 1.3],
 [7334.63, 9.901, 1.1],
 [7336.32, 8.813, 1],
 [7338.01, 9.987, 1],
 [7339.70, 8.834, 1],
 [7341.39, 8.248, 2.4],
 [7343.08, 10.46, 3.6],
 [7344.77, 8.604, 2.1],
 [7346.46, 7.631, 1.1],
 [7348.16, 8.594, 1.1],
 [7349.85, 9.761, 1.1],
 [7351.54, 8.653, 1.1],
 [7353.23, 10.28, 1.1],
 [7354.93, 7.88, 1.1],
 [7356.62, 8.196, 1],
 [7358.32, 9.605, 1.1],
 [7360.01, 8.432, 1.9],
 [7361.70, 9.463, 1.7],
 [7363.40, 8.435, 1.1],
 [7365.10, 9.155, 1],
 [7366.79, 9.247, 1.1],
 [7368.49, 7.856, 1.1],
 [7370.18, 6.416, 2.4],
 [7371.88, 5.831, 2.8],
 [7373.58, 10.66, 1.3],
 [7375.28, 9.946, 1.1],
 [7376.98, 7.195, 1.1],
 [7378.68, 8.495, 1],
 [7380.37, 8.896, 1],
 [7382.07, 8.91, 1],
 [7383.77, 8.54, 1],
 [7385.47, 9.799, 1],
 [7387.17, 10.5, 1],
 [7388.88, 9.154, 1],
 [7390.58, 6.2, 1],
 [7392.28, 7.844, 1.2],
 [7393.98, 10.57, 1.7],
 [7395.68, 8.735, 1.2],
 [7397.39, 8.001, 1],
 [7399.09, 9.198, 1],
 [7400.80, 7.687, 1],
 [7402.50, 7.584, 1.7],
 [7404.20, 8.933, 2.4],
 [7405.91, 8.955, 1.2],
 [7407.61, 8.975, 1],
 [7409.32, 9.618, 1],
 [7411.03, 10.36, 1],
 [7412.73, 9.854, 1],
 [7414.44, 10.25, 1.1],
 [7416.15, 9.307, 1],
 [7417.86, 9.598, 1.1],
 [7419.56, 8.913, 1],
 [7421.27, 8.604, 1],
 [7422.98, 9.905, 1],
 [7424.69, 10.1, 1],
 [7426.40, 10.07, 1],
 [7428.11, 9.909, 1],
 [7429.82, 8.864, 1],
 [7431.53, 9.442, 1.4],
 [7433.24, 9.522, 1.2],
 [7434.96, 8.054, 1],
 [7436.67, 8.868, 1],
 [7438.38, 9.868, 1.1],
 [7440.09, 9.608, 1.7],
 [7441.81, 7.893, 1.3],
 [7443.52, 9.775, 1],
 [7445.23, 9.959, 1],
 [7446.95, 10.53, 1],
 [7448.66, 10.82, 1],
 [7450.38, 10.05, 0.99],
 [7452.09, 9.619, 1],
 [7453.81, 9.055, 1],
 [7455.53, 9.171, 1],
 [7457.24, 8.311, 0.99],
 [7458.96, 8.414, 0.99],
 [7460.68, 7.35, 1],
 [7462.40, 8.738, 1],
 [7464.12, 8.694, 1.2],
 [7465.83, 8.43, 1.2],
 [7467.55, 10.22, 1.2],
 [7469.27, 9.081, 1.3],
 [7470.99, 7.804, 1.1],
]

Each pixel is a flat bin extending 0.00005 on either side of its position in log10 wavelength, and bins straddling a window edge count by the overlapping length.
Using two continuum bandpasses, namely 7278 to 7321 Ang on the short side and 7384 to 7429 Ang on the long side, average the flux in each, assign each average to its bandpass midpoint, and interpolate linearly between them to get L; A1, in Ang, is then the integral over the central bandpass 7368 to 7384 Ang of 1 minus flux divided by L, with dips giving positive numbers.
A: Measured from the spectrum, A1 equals 1.28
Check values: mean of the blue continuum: 8.54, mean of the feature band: 8.28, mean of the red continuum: 9.17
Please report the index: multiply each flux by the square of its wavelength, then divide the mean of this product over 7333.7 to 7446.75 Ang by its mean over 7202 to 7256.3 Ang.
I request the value 1.09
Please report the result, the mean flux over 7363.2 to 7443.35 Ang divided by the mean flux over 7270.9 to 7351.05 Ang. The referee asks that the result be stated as 1.02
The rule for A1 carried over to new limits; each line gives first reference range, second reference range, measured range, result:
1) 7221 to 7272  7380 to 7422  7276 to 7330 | 1.8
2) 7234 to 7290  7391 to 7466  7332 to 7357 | -0.9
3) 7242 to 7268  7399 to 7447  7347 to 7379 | 1.8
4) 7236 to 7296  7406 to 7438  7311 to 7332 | 0.7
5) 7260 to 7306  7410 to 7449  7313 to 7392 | 3.3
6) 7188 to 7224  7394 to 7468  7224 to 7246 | 1.5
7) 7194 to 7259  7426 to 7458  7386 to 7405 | 1.4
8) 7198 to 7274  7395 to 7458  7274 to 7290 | 2.2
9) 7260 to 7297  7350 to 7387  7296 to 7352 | -2.6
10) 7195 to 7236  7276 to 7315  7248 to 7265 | 0.2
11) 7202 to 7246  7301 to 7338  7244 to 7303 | 1.2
